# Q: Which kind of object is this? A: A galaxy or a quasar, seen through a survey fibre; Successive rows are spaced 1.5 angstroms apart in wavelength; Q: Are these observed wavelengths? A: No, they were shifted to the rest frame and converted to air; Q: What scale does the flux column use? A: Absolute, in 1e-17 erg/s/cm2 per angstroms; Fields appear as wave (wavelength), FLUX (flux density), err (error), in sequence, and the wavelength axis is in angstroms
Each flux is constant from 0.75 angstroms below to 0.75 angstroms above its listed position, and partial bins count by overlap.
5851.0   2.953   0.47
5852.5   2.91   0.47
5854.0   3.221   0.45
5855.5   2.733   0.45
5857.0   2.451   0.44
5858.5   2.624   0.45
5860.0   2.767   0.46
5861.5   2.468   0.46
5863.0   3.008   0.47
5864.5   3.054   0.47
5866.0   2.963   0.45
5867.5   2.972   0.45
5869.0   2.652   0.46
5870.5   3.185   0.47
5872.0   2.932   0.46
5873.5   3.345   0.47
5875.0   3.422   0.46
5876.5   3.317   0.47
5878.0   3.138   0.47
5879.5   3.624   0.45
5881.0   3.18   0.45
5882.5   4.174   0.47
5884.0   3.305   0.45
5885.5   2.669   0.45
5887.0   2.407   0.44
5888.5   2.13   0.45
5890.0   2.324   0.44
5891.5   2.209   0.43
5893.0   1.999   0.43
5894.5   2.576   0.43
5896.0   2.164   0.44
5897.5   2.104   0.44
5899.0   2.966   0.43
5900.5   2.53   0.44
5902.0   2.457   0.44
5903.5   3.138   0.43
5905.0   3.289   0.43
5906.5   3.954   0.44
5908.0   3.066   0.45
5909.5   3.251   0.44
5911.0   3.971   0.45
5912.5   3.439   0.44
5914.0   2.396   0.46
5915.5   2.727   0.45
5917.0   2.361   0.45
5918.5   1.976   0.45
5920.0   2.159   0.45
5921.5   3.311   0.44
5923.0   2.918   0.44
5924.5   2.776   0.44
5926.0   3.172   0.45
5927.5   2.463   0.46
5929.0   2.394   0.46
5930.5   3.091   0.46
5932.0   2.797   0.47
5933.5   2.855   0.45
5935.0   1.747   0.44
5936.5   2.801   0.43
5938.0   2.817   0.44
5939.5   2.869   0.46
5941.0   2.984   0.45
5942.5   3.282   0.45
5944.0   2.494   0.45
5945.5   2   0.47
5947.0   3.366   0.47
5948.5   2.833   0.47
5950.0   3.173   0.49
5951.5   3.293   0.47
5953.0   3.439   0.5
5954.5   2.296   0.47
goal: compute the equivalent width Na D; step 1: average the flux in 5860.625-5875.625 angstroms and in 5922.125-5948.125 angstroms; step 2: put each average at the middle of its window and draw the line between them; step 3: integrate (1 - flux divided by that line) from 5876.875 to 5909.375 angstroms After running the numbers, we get 0.7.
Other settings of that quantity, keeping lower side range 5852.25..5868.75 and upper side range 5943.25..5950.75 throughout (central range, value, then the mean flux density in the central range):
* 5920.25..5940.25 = 0.2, 2.75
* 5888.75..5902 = 2.1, 2.36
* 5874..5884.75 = -2.4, 3.45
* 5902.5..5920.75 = -1.1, 2.97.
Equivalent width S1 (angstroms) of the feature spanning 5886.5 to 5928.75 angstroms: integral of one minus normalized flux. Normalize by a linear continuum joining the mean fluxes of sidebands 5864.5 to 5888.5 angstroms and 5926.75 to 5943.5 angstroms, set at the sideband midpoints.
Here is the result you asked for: 2.7 angstroms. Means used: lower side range 3.12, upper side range 2.73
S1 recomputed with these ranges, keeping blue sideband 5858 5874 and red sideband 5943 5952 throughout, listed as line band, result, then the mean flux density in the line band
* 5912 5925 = 1.0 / 2.66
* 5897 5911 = -0.8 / 3.04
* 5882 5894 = 1.1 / 2.62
